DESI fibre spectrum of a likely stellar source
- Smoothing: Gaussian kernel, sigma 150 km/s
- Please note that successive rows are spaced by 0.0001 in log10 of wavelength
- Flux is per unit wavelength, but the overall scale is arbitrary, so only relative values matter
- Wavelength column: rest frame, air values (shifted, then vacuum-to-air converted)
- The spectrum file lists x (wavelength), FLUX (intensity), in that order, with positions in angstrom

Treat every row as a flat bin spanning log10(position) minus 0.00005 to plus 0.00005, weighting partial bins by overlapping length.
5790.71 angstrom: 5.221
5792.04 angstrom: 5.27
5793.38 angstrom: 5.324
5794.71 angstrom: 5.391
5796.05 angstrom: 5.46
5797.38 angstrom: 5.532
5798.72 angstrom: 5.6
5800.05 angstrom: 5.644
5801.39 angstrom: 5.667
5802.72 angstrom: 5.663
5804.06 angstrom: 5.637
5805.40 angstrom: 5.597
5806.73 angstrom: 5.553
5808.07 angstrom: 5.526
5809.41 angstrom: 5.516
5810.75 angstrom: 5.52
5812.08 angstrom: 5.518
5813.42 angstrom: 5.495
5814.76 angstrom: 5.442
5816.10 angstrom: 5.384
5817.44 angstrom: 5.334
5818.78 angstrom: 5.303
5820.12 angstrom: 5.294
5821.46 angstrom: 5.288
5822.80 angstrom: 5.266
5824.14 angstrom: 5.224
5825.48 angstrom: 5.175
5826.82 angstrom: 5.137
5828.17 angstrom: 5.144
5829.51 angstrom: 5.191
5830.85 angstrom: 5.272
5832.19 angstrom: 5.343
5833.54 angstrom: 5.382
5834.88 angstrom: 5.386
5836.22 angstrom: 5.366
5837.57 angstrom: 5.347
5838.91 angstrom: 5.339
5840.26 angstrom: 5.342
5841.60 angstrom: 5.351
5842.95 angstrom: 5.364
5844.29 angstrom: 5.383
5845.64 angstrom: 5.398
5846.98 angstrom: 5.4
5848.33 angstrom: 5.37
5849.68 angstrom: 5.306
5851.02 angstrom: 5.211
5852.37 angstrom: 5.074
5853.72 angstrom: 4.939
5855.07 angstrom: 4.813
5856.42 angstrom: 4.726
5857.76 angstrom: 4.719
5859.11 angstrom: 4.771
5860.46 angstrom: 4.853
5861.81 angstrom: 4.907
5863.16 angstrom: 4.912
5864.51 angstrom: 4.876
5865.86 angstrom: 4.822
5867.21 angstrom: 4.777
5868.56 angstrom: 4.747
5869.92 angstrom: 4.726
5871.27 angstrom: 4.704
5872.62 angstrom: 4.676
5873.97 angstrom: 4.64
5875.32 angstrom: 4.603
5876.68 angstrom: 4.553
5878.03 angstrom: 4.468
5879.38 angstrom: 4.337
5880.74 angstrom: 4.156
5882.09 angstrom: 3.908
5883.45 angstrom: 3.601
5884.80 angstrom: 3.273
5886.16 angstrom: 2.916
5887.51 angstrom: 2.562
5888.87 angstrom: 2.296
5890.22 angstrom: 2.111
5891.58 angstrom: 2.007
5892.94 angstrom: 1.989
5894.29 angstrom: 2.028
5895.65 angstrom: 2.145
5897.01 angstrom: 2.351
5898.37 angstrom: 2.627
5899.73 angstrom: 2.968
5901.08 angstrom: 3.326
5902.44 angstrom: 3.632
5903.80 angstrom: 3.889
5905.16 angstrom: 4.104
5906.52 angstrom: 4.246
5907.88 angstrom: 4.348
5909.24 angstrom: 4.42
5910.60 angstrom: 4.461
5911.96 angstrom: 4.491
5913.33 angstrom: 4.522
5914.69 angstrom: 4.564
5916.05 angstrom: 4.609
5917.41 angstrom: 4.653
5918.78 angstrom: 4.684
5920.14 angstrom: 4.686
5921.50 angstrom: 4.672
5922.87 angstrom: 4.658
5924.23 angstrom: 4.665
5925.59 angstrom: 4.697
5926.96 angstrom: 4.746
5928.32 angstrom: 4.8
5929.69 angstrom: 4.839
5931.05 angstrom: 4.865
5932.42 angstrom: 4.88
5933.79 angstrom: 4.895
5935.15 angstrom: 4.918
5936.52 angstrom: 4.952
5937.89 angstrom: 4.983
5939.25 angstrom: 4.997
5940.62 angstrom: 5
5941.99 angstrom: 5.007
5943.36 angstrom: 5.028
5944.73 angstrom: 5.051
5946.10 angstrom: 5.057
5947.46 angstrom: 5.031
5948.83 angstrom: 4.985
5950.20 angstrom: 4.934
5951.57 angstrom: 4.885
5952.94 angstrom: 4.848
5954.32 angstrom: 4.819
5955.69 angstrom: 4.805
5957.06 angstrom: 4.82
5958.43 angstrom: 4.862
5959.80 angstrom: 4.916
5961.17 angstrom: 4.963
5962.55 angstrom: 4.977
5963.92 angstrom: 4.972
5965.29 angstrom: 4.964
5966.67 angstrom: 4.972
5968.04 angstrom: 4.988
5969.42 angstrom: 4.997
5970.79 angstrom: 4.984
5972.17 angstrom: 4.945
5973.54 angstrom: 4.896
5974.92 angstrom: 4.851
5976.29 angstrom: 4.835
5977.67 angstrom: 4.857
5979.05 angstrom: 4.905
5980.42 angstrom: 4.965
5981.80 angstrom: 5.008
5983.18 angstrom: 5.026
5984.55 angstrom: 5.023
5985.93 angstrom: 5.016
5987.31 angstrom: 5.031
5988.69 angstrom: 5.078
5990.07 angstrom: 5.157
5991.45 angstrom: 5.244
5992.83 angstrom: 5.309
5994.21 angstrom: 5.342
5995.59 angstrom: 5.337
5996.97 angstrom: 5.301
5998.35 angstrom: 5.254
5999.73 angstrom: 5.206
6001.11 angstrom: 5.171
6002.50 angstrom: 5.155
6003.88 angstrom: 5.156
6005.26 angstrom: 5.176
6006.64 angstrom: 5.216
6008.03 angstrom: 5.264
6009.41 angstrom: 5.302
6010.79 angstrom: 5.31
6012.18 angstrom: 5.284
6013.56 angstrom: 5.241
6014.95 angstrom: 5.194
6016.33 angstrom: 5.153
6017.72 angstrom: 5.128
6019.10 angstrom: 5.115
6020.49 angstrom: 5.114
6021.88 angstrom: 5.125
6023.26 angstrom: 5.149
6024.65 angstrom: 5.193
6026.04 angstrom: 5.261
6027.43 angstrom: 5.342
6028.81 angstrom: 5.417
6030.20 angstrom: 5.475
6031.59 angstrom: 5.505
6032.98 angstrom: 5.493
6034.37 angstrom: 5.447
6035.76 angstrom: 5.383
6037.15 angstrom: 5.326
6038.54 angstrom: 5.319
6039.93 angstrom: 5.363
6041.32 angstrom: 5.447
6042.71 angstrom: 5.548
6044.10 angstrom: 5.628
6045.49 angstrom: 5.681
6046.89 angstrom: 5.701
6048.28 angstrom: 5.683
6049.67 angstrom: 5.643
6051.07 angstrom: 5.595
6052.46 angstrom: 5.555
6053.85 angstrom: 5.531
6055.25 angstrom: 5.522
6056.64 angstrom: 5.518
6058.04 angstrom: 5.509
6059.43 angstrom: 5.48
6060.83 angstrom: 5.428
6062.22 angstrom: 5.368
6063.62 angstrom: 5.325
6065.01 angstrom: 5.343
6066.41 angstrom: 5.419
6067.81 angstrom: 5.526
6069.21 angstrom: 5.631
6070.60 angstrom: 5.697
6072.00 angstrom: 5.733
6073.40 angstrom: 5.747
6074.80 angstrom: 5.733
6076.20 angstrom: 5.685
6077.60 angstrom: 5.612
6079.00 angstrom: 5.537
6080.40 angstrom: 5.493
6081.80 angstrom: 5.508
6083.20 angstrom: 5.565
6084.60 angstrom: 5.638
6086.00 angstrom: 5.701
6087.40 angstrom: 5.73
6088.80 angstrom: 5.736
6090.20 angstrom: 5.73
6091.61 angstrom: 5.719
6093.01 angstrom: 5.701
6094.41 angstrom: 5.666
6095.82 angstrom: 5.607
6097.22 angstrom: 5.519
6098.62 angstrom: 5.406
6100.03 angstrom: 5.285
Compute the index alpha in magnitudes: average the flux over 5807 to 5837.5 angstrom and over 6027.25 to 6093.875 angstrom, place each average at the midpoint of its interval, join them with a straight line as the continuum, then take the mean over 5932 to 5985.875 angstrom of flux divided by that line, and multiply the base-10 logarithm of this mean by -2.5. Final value 0.11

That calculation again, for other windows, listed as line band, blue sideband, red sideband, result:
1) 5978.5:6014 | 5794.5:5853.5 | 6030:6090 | 0.07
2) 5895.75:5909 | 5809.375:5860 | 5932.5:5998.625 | 0.42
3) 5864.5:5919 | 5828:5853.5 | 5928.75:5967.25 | 0.33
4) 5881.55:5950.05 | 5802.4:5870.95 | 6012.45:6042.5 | 0.27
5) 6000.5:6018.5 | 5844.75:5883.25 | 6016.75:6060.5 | 0.02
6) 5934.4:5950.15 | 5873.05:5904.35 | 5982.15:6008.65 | -0.19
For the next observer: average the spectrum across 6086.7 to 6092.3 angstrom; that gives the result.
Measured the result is 5.73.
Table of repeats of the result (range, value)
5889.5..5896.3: 2.06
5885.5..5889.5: 2.59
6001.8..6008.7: 5.19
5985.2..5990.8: 5.07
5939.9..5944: 5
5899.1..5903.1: 3.32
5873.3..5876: 4.62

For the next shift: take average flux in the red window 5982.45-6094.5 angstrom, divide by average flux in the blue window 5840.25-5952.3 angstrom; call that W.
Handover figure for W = 1.23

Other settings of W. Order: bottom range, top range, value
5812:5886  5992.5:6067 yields 1.08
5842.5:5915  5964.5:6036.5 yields 1.25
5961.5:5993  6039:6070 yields 1.11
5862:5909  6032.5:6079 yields 1.49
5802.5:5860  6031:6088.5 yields 1.05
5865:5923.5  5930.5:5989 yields 1.28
